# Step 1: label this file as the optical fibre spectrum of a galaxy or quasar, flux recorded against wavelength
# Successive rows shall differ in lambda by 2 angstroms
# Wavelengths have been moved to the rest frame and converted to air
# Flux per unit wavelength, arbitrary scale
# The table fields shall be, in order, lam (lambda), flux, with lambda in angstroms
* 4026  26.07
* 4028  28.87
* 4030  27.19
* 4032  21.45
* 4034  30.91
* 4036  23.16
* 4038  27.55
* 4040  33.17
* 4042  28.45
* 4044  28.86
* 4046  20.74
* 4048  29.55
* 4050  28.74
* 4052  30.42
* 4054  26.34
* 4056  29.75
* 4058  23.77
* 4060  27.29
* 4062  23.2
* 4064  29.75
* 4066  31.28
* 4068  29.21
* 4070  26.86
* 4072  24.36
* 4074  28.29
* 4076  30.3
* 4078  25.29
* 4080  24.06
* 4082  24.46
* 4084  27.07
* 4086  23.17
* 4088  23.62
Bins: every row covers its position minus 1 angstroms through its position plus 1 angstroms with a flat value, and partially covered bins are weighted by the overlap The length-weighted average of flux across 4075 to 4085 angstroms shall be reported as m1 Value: 26.2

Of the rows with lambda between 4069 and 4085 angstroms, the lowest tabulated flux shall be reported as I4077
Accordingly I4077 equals 24.06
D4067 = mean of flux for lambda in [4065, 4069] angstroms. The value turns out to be 30.2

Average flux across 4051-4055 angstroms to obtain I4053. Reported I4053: 28.4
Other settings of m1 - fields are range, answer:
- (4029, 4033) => 24.3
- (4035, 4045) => 28.2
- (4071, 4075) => 26.3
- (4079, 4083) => 24.3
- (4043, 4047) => 24.8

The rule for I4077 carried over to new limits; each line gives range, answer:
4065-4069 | 29.21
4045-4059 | 20.74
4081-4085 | 24.46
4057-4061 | 23.77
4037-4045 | 27.55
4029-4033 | 21.45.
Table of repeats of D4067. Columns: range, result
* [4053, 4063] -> 26.1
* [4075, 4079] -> 27.8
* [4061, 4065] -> 26.5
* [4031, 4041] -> 27.2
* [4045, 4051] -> 26.3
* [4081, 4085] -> 25.8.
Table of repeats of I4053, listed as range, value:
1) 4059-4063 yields 25.2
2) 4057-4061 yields 25.5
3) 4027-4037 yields 26.3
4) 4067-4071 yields 28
